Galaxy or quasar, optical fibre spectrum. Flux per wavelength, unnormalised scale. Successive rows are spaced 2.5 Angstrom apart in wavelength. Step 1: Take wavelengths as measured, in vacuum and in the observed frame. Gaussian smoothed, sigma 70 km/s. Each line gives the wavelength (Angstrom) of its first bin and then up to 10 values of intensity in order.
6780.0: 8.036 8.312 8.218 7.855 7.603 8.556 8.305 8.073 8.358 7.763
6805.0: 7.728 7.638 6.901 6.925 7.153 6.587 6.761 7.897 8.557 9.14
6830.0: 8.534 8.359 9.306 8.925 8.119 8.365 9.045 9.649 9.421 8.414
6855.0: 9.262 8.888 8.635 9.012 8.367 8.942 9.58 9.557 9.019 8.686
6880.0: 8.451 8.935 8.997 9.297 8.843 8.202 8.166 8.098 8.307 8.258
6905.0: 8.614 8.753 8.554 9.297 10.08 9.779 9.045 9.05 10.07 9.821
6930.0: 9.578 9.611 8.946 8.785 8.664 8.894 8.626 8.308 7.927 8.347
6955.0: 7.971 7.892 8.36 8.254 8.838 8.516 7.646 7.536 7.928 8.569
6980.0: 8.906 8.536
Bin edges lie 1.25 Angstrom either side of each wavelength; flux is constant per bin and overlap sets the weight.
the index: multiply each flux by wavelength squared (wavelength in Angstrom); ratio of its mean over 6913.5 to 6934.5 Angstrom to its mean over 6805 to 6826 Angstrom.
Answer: 1.35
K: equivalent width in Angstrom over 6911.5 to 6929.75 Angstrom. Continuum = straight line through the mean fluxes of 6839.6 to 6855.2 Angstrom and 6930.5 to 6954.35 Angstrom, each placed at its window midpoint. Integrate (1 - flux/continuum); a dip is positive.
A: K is -1.8 Angstrom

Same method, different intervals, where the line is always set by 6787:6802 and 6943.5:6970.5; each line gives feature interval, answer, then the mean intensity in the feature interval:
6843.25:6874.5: -3.3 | 9.05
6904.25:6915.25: -1.0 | 8.99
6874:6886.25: -0.9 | 8.81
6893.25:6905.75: -0.1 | 8.27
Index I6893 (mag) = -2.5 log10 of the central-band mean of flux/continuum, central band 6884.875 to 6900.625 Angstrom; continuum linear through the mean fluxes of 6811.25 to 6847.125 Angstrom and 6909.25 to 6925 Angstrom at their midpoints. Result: 0.06 mag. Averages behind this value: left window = 8.16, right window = 9.39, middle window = 8.54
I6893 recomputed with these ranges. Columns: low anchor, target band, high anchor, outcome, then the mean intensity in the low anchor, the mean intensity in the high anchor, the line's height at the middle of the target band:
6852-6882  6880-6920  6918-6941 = 0.038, 8.91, 9.31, 9.12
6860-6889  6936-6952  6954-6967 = -0.015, 8.97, 8.28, 8.41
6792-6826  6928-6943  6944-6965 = -0.121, 7.63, 8.24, 8.16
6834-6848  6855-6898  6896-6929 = 0.015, 8.85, 9.05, 8.95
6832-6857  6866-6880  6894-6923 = -0.025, 8.9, 8.83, 8.87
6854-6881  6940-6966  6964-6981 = 0.005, 8.95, 8.26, 8.39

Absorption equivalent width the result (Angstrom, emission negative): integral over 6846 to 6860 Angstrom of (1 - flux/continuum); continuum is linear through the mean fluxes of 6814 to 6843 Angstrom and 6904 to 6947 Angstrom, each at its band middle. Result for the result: -1.1 Angstrom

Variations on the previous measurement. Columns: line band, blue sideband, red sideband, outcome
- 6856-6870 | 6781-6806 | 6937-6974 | -1.2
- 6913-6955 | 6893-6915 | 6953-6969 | -3.1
